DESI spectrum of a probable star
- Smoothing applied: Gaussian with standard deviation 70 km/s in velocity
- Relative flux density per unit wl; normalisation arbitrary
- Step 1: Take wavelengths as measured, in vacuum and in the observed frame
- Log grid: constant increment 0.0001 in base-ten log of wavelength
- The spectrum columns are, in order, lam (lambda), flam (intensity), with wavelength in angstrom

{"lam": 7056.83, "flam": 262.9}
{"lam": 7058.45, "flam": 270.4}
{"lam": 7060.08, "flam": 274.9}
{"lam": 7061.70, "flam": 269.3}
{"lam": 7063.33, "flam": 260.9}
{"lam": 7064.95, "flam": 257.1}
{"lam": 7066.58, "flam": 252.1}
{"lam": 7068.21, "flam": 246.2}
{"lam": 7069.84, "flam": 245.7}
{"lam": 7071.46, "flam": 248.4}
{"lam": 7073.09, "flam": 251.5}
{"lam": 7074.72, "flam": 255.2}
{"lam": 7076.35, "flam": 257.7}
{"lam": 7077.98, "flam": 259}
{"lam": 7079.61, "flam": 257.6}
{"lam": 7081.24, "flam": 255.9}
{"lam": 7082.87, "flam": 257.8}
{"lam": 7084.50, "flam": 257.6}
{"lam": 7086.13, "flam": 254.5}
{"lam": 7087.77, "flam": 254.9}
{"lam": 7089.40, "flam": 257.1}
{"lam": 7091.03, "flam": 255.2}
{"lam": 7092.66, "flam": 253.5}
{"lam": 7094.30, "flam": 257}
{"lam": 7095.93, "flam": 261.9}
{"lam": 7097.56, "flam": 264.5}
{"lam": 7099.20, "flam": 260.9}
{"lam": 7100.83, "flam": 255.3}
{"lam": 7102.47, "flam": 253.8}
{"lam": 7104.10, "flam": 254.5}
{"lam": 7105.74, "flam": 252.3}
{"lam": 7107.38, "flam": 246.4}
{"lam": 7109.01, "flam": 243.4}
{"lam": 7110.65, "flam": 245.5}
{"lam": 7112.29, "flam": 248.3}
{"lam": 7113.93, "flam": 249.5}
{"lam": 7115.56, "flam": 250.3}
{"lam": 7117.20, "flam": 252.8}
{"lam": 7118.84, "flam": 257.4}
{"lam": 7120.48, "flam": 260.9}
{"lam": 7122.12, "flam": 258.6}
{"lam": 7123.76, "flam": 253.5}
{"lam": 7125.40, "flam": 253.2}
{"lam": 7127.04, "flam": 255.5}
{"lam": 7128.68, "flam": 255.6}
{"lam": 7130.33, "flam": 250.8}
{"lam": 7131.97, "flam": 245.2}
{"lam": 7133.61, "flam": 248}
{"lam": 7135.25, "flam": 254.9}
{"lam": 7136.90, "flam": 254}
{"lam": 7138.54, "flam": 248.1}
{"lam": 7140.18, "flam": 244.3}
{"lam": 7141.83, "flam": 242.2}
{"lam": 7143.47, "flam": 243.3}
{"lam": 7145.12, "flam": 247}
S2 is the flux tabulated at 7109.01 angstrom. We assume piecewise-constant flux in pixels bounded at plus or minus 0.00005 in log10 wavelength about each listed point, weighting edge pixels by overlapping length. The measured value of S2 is 243.4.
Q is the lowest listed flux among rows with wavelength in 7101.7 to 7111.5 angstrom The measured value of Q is 243.4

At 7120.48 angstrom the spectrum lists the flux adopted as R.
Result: 260.9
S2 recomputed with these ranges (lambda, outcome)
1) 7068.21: 246.2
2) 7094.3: 257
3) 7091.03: 255.2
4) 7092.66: 253.5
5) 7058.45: 270.4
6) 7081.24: 255.9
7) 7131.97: 245.2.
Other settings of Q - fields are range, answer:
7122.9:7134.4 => 245.2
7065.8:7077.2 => 245.7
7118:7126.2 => 253.2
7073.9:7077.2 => 255.2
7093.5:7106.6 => 252.3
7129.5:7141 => 244.3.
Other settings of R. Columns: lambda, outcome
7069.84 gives 245.7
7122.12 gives 258.6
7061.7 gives 269.3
